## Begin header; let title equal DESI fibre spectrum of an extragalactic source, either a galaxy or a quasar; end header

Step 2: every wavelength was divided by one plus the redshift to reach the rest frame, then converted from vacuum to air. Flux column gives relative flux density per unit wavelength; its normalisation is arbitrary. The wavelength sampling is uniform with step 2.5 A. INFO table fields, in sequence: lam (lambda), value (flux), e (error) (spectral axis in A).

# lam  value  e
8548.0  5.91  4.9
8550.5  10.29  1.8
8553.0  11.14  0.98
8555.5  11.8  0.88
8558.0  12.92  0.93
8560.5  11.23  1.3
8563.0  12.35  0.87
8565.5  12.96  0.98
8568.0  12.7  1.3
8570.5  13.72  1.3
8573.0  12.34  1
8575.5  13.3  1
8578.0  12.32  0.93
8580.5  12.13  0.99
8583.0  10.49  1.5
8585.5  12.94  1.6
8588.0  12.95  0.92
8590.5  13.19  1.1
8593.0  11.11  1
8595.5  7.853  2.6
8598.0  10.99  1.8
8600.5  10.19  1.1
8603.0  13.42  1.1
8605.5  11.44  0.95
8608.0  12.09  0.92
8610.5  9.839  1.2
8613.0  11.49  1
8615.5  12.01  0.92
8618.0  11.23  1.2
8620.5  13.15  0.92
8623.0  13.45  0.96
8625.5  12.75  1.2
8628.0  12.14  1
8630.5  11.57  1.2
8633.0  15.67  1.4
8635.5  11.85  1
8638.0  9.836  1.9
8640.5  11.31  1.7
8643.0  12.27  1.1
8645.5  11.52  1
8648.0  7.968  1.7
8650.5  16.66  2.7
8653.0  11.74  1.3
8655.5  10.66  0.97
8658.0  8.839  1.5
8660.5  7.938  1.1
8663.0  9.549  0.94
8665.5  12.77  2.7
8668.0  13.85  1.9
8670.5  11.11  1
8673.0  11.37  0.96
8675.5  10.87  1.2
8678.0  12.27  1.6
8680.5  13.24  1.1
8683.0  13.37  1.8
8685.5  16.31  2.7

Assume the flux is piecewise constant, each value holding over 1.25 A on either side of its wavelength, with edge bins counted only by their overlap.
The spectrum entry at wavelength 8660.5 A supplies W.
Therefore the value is 7.938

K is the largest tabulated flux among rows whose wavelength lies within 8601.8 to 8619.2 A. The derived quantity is 13.42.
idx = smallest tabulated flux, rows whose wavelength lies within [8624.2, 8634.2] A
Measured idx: 11.57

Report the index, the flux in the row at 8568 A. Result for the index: 12.7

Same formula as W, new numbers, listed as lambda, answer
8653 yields 11.74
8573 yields 12.34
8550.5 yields 10.29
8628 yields 12.14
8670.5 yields 11.11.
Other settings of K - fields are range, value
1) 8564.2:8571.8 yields 13.72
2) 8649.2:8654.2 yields 16.66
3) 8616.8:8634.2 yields 15.67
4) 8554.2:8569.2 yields 12.96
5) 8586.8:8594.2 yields 13.19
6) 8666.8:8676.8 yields 13.85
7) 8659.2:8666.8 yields 12.77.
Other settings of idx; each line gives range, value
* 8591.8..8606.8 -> 7.853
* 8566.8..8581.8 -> 12.13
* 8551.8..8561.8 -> 11.14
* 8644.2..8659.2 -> 7.968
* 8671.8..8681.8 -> 10.87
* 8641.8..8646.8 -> 11.52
